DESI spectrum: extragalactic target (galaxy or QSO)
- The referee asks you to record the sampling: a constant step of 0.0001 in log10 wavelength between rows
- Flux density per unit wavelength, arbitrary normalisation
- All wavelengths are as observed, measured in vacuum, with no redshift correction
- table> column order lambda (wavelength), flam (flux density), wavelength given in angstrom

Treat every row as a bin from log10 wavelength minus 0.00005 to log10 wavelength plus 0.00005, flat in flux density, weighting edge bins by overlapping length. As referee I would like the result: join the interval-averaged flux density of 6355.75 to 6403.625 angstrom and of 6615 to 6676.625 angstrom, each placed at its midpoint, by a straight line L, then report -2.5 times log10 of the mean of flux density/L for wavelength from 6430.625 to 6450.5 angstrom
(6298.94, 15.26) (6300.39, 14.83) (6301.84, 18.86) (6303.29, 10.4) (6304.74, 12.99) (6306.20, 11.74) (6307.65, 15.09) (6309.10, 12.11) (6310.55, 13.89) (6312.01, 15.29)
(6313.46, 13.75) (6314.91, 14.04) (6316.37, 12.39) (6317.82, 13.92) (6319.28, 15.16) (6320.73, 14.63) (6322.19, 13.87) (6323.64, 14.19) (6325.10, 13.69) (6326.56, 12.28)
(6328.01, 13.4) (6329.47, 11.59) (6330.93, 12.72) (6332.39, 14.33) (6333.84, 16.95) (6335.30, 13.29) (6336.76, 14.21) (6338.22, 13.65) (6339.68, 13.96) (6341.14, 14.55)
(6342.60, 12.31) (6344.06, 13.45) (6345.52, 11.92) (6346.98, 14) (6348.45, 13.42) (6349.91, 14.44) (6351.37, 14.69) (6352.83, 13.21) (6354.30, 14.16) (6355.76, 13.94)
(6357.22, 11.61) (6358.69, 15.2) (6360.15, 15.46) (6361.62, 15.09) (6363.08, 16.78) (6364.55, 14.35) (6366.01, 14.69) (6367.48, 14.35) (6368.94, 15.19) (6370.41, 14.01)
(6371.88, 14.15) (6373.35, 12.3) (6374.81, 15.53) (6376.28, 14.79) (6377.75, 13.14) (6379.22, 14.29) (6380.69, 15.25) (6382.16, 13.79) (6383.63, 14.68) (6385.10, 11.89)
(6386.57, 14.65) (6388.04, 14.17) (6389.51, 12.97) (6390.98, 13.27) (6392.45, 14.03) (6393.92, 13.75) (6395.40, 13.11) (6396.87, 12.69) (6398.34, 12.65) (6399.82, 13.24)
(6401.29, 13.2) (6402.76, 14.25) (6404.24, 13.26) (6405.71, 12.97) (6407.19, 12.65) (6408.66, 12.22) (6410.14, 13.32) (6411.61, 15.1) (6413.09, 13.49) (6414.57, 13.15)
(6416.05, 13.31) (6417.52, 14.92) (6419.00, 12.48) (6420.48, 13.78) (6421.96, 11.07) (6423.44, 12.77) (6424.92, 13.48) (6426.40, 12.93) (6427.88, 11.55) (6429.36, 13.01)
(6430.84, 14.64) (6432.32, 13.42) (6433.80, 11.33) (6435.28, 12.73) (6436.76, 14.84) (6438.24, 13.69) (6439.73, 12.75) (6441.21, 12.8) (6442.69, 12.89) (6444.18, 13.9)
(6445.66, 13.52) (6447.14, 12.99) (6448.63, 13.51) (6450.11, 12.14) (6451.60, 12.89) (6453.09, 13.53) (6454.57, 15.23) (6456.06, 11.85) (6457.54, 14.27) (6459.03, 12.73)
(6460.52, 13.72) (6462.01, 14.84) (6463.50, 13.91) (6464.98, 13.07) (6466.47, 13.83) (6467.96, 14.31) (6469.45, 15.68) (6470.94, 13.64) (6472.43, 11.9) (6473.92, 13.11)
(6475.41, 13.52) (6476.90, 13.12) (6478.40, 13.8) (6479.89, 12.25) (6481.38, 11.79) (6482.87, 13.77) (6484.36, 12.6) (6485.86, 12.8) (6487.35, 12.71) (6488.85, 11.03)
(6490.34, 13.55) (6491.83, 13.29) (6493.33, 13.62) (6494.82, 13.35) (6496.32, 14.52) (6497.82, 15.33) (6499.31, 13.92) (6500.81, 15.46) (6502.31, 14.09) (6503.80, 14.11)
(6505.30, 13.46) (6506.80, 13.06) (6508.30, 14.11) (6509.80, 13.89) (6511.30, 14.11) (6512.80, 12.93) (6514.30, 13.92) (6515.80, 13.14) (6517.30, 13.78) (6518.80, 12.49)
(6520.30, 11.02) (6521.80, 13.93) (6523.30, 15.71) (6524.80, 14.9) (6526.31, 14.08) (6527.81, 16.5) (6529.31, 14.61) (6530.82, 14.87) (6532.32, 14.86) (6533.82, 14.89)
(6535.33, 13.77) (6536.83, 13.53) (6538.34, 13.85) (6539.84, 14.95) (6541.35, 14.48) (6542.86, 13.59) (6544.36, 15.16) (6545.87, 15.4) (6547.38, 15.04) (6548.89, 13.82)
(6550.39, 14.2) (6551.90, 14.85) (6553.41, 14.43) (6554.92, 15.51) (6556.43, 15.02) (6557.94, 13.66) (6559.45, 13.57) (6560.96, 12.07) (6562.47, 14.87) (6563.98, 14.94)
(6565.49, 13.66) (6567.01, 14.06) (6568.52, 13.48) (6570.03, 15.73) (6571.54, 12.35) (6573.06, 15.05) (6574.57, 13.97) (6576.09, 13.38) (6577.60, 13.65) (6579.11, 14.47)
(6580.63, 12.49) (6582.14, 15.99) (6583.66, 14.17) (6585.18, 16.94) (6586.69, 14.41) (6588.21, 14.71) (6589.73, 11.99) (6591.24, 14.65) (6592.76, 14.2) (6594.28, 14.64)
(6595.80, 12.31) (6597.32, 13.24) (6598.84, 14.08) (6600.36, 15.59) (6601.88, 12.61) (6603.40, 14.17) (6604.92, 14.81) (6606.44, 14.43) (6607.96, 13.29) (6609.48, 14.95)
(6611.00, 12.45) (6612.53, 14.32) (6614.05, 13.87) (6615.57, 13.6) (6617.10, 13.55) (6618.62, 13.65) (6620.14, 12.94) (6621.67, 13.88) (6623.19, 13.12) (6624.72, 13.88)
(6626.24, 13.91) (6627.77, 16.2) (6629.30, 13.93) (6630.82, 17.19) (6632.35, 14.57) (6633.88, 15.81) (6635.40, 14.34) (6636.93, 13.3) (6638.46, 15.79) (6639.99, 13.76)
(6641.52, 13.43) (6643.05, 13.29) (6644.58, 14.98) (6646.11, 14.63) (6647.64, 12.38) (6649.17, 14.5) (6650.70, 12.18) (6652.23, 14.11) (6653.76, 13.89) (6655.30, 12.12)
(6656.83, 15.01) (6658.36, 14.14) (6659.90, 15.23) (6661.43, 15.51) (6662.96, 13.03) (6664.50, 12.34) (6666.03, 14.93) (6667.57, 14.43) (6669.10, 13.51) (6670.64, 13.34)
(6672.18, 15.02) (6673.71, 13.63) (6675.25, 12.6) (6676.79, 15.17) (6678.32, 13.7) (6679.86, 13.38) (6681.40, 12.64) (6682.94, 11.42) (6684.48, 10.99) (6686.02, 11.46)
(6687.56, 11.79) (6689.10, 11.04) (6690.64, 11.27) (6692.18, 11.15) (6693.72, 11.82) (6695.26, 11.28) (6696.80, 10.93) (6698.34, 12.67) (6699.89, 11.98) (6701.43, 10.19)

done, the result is 0.06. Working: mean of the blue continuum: 14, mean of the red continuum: 14.1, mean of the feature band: 13.2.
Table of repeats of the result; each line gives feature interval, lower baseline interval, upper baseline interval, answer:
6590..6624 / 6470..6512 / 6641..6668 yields -0.004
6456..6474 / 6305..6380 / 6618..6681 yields 0.023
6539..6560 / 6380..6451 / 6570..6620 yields -0.055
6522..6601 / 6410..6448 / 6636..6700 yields -0.090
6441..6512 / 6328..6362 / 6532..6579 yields 0.046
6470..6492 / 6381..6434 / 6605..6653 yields 0.056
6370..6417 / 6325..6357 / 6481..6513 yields -0.001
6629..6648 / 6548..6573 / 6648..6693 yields -0.076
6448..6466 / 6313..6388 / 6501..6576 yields 0.047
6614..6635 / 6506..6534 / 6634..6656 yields -0.035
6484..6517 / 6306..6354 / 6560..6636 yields 0.030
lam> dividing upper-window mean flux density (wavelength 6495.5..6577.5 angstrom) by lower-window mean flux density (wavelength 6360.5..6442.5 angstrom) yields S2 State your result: 1.0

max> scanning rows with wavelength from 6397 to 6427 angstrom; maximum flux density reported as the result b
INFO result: 15.1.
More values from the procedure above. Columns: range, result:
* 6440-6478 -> 15.68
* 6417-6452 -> 14.92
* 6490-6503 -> 15.46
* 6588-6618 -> 15.59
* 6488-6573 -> 16.5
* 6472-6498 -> 15.33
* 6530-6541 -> 14.95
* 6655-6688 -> 15.51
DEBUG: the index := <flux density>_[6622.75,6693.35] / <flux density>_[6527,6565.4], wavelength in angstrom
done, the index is 0.9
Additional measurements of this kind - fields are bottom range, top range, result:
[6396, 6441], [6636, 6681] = 1.06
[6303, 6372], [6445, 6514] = 0.97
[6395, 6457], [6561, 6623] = 1.06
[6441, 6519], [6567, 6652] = 1.05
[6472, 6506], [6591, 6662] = 1.05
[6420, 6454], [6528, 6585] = 1.10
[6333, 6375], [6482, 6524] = 0.96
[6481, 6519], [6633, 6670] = 1.04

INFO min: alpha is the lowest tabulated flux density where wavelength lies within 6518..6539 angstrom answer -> 11.02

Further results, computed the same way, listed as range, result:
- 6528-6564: 12.07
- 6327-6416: 11.59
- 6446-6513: 11.03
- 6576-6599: 11.99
